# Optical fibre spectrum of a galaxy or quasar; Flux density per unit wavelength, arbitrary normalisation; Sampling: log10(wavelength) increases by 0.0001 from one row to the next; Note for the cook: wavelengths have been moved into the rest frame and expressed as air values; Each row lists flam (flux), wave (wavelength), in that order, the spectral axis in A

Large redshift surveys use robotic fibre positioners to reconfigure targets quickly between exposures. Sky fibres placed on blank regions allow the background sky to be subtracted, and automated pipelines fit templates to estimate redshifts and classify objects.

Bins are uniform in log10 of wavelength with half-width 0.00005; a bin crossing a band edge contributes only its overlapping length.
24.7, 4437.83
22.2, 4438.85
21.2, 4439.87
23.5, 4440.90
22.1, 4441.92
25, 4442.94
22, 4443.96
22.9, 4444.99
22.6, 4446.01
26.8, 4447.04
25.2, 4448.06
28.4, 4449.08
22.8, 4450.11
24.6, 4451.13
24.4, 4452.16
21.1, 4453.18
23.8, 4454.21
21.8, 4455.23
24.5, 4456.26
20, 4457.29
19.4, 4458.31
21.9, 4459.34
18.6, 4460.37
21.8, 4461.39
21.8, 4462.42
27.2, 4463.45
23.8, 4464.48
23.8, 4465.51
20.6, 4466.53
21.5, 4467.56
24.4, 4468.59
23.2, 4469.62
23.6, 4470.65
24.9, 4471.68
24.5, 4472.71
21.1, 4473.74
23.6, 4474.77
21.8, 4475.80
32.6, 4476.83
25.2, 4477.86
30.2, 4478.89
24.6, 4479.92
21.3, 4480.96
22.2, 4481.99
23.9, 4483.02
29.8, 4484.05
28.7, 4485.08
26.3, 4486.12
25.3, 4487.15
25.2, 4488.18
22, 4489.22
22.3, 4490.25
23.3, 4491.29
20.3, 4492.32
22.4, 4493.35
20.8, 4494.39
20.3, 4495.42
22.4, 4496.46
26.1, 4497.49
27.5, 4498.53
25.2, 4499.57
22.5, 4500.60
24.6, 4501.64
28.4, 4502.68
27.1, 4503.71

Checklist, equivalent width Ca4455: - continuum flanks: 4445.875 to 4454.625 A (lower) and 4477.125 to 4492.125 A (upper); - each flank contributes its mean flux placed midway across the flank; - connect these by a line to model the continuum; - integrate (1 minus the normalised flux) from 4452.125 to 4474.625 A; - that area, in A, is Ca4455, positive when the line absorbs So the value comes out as 1.9 A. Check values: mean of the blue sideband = 24.5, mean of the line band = 22.6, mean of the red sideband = 25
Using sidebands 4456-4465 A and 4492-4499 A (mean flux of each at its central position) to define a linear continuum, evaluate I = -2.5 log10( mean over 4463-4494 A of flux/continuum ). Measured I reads -0.09 mag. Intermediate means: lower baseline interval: 22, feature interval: 24.3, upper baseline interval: 22.9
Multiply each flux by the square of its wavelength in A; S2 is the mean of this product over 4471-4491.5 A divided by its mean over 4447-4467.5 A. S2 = 1.1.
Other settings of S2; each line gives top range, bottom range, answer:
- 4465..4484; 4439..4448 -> 1.05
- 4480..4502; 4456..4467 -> 1.10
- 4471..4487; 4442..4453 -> 1.06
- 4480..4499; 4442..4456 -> 1.02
